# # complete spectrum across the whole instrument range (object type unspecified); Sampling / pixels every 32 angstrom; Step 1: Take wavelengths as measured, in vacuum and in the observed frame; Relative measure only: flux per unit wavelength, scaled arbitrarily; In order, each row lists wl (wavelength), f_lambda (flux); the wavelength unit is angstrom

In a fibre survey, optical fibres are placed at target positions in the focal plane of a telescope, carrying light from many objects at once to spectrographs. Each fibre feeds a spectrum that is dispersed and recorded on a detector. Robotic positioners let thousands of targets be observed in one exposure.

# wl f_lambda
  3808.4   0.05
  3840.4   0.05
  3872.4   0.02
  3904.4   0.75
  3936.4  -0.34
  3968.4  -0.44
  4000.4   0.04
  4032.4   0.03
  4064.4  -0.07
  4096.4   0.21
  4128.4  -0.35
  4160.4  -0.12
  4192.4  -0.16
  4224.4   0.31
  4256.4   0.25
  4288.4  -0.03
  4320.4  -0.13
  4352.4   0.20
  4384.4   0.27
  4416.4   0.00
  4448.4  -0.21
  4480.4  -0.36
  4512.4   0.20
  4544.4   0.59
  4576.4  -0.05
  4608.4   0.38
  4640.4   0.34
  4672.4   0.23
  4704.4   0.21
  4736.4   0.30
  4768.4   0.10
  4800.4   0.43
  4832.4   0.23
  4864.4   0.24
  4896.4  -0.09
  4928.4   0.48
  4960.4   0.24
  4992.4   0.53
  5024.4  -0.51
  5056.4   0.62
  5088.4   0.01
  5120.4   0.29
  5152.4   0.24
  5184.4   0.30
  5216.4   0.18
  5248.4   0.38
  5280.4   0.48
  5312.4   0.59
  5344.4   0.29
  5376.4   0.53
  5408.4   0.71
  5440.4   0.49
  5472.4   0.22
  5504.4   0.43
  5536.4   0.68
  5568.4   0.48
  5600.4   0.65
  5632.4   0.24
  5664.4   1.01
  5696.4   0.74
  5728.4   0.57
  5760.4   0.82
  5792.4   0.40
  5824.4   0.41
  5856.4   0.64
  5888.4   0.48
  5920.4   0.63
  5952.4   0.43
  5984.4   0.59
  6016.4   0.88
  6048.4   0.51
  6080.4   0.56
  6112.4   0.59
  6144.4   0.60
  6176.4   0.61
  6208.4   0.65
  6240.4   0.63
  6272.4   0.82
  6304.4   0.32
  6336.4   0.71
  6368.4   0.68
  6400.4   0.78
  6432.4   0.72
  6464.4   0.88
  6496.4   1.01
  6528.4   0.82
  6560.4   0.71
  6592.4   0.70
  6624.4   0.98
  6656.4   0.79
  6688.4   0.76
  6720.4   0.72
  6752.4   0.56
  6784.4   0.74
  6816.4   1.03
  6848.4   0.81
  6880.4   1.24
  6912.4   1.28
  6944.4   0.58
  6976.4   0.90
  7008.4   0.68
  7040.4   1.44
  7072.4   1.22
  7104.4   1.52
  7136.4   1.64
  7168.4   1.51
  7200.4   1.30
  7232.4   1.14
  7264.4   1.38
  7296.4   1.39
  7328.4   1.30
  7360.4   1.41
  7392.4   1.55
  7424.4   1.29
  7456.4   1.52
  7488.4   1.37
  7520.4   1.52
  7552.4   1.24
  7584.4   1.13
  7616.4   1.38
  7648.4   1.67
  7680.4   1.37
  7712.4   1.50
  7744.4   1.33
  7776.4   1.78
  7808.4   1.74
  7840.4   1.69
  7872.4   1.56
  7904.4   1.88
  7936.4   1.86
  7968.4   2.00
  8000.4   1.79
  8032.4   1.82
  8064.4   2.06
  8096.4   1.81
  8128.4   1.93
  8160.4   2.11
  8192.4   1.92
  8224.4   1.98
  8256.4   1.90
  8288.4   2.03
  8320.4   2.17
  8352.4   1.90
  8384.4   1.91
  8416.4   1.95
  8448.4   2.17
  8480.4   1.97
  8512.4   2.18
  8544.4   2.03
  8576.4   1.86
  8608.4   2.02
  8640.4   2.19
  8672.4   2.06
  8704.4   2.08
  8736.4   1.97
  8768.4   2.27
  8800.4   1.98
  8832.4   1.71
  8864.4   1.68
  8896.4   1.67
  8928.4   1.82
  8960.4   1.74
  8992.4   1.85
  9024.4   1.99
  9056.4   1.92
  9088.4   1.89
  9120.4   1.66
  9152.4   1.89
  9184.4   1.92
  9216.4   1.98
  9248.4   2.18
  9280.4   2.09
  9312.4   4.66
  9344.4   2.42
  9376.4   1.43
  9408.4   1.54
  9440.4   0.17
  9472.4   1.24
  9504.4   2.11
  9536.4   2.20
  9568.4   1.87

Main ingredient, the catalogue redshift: 0.765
